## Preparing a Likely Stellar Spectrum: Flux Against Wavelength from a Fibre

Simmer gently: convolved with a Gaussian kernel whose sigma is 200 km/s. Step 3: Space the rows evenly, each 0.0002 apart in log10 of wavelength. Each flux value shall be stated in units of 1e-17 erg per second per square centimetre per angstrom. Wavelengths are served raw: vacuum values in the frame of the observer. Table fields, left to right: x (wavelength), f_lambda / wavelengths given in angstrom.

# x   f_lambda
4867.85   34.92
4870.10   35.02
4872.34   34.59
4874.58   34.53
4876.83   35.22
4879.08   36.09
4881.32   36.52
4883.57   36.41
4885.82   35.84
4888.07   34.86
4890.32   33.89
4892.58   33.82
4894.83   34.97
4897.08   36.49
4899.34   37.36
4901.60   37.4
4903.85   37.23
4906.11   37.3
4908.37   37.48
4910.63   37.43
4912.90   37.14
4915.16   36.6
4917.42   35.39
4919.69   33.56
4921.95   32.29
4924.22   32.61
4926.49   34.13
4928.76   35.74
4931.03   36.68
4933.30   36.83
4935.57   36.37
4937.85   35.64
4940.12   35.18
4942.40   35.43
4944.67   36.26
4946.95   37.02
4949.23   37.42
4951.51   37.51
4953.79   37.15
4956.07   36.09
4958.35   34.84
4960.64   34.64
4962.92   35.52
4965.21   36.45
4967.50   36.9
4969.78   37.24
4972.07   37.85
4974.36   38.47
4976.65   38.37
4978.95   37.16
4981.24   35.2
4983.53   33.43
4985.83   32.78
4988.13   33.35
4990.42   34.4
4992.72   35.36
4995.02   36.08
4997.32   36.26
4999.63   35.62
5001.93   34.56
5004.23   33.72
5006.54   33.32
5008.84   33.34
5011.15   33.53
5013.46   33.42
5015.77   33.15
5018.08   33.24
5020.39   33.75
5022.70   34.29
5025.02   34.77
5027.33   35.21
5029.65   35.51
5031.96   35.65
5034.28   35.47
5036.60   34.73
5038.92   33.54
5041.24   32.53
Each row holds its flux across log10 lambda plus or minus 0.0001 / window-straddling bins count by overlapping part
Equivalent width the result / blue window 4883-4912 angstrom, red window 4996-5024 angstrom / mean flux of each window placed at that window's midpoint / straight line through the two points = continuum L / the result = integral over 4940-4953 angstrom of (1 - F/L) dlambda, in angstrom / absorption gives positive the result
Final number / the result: -0.5 angstrom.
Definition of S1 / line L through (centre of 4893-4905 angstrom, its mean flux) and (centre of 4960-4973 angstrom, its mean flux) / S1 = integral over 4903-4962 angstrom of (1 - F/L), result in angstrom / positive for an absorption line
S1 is 1.0 angstrom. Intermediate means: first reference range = 36.5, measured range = 35.9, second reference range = 36.5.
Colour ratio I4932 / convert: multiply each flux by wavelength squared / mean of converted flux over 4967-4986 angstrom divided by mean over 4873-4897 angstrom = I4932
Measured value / 1.08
